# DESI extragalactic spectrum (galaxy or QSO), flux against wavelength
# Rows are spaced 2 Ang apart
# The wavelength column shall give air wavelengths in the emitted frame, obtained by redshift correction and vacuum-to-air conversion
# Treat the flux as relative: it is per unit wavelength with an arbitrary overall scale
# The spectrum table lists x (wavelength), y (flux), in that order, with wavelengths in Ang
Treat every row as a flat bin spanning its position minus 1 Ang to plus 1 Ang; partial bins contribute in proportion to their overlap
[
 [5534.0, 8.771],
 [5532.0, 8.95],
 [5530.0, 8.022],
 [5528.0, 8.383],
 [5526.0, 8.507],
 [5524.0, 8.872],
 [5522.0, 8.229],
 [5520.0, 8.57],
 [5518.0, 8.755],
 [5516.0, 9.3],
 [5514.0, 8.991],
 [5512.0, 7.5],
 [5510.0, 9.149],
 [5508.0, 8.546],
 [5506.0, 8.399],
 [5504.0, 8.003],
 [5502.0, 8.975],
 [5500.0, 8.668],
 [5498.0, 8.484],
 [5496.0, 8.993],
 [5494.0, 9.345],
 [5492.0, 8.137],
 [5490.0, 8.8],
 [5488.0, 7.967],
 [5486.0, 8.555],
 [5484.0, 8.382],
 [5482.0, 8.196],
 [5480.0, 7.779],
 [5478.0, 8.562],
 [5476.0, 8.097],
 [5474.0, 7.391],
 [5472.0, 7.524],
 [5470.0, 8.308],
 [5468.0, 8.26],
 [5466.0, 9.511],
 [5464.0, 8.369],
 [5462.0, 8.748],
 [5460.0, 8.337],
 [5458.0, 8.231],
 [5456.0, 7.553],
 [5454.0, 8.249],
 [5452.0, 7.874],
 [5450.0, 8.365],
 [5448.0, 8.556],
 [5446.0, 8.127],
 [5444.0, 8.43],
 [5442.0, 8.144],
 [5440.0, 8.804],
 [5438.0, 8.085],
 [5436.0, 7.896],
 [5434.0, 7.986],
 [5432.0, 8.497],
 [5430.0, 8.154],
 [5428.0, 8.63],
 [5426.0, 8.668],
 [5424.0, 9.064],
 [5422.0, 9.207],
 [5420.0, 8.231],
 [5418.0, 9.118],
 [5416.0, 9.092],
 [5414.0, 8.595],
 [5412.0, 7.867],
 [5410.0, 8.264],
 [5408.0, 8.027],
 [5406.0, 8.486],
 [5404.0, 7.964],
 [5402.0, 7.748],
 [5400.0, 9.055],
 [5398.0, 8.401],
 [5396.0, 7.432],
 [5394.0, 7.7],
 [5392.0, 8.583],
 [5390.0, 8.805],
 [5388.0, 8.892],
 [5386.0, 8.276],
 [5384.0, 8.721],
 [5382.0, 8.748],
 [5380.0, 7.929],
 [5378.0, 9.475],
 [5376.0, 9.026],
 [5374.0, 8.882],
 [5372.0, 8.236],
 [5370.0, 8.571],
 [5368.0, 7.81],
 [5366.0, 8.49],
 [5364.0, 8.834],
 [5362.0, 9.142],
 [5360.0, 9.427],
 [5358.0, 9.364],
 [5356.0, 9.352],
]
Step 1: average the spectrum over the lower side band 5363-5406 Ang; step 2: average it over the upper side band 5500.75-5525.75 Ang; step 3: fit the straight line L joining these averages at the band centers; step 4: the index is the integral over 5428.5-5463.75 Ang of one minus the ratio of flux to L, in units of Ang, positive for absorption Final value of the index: 1.2 Ang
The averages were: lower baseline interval 8.46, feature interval 8.25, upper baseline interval 8.61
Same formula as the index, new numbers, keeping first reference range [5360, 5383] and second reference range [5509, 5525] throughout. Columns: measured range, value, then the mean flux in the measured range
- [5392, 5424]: 1.1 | 8.38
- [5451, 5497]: 1.9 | 8.31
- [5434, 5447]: 0.7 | 8.23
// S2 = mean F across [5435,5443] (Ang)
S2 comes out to 8.23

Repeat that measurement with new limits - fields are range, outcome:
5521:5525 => 8.55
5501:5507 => 8.46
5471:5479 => 7.89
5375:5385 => 8.78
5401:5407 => 8.07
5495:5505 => 8.62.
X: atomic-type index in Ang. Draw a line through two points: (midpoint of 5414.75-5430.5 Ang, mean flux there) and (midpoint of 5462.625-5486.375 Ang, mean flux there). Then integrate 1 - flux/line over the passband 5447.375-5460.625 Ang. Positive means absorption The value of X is 0.5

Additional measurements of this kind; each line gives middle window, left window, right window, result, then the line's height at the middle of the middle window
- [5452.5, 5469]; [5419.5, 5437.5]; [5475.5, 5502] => 0.2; 8.48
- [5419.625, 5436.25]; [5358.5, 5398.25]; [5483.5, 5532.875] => 0.1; 8.58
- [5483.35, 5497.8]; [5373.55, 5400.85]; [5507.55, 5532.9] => 0.0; 8.59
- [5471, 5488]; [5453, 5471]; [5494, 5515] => 0.9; 8.48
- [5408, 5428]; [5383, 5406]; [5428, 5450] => -0.8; 8.31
